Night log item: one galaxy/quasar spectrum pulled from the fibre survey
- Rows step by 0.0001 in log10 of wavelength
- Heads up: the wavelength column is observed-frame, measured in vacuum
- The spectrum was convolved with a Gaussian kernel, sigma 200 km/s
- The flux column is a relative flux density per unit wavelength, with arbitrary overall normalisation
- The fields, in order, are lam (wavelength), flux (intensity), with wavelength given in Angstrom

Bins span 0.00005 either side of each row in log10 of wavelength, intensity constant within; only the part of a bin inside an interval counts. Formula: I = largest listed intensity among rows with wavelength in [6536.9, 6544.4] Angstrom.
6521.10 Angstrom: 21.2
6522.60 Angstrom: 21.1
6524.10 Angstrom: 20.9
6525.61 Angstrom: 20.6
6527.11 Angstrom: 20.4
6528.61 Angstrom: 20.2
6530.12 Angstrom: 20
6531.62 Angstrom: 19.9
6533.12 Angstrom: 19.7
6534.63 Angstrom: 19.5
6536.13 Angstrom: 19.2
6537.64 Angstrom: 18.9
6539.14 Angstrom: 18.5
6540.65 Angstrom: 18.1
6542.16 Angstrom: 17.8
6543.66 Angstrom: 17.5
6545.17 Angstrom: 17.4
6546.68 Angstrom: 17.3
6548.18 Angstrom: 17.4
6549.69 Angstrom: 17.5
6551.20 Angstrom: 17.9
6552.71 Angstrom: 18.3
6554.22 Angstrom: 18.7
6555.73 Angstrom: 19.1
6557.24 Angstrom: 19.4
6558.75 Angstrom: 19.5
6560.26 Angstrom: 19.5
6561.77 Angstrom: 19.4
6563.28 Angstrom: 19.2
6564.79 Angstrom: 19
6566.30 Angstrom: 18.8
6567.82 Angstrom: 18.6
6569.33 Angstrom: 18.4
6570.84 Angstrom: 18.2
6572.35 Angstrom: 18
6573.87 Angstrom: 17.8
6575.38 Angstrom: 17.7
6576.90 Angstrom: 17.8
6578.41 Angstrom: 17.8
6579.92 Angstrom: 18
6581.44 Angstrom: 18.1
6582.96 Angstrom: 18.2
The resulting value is 18.9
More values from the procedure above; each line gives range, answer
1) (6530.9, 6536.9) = 19.9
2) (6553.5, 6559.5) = 19.5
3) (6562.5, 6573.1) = 19.2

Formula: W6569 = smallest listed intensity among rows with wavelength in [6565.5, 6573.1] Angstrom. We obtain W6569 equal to 18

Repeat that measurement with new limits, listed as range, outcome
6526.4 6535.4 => 19.5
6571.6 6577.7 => 17.7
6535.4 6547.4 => 17.3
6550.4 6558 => 17.9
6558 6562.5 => 19.4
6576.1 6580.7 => 17.8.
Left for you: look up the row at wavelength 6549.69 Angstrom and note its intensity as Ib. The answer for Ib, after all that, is 17.5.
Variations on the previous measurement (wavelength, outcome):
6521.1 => 21.2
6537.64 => 18.9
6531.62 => 19.9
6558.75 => 19.5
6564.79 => 19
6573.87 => 17.8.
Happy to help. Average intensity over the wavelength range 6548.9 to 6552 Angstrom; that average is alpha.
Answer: 17.7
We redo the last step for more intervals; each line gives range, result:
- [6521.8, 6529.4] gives 20.6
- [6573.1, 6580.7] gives 17.8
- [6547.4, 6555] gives 18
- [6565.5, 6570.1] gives 18.6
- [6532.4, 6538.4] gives 19.3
